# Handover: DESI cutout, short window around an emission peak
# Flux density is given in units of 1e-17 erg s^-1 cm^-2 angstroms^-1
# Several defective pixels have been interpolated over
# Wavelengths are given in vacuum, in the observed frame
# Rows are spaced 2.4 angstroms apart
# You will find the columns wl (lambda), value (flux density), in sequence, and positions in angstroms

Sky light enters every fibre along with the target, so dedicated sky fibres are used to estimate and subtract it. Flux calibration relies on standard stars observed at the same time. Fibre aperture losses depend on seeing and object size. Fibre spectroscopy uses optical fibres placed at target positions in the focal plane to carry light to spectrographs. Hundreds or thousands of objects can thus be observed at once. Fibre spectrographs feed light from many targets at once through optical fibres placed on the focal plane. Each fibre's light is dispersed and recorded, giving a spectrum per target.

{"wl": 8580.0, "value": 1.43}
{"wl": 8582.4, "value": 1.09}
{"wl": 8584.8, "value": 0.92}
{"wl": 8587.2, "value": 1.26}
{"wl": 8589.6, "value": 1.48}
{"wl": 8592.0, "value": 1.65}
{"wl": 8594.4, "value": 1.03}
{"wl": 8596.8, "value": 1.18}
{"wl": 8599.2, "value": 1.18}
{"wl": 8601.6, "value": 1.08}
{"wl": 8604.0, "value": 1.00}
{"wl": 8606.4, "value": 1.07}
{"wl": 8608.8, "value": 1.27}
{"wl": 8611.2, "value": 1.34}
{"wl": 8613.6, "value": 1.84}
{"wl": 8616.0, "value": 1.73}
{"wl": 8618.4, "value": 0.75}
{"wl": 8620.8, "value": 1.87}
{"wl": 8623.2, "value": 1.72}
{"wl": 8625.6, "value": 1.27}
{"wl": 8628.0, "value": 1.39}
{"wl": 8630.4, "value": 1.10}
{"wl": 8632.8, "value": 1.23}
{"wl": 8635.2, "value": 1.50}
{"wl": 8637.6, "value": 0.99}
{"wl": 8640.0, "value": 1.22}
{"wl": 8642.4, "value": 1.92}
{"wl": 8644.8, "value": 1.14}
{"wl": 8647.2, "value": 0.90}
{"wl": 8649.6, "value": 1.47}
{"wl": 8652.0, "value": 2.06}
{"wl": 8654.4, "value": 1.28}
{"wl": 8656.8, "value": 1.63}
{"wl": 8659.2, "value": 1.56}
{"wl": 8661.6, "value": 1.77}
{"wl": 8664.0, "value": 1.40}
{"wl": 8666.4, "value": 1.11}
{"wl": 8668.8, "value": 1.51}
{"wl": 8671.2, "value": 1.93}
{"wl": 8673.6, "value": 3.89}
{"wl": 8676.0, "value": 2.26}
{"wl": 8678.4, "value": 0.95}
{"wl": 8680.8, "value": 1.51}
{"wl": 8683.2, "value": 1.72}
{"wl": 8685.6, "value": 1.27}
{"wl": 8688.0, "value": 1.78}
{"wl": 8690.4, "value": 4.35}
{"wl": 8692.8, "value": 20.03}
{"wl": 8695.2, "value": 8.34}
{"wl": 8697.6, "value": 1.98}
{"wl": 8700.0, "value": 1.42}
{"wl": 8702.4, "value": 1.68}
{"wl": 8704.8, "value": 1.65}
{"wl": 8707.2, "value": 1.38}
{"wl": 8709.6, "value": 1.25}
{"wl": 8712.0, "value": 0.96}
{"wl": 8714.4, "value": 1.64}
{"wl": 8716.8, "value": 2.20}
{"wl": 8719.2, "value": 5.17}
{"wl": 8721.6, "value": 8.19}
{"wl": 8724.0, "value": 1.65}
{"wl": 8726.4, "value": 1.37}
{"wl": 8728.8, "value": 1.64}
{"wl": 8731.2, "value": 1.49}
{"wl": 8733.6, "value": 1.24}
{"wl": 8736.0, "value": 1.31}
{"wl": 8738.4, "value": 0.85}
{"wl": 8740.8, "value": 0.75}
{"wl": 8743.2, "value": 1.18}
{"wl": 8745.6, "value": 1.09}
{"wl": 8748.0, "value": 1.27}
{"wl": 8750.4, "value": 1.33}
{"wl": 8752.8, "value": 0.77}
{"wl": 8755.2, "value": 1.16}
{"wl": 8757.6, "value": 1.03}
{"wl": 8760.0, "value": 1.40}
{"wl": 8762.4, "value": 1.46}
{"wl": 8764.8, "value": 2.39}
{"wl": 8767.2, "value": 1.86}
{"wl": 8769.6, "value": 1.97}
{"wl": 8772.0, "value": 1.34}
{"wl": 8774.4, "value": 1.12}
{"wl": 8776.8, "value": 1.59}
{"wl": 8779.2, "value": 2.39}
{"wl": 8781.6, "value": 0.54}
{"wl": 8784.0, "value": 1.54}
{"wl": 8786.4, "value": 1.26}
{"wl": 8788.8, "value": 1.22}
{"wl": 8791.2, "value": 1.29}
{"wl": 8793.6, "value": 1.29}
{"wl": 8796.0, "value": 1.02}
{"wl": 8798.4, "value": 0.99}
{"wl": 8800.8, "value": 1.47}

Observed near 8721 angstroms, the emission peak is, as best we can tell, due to [N II] 6583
